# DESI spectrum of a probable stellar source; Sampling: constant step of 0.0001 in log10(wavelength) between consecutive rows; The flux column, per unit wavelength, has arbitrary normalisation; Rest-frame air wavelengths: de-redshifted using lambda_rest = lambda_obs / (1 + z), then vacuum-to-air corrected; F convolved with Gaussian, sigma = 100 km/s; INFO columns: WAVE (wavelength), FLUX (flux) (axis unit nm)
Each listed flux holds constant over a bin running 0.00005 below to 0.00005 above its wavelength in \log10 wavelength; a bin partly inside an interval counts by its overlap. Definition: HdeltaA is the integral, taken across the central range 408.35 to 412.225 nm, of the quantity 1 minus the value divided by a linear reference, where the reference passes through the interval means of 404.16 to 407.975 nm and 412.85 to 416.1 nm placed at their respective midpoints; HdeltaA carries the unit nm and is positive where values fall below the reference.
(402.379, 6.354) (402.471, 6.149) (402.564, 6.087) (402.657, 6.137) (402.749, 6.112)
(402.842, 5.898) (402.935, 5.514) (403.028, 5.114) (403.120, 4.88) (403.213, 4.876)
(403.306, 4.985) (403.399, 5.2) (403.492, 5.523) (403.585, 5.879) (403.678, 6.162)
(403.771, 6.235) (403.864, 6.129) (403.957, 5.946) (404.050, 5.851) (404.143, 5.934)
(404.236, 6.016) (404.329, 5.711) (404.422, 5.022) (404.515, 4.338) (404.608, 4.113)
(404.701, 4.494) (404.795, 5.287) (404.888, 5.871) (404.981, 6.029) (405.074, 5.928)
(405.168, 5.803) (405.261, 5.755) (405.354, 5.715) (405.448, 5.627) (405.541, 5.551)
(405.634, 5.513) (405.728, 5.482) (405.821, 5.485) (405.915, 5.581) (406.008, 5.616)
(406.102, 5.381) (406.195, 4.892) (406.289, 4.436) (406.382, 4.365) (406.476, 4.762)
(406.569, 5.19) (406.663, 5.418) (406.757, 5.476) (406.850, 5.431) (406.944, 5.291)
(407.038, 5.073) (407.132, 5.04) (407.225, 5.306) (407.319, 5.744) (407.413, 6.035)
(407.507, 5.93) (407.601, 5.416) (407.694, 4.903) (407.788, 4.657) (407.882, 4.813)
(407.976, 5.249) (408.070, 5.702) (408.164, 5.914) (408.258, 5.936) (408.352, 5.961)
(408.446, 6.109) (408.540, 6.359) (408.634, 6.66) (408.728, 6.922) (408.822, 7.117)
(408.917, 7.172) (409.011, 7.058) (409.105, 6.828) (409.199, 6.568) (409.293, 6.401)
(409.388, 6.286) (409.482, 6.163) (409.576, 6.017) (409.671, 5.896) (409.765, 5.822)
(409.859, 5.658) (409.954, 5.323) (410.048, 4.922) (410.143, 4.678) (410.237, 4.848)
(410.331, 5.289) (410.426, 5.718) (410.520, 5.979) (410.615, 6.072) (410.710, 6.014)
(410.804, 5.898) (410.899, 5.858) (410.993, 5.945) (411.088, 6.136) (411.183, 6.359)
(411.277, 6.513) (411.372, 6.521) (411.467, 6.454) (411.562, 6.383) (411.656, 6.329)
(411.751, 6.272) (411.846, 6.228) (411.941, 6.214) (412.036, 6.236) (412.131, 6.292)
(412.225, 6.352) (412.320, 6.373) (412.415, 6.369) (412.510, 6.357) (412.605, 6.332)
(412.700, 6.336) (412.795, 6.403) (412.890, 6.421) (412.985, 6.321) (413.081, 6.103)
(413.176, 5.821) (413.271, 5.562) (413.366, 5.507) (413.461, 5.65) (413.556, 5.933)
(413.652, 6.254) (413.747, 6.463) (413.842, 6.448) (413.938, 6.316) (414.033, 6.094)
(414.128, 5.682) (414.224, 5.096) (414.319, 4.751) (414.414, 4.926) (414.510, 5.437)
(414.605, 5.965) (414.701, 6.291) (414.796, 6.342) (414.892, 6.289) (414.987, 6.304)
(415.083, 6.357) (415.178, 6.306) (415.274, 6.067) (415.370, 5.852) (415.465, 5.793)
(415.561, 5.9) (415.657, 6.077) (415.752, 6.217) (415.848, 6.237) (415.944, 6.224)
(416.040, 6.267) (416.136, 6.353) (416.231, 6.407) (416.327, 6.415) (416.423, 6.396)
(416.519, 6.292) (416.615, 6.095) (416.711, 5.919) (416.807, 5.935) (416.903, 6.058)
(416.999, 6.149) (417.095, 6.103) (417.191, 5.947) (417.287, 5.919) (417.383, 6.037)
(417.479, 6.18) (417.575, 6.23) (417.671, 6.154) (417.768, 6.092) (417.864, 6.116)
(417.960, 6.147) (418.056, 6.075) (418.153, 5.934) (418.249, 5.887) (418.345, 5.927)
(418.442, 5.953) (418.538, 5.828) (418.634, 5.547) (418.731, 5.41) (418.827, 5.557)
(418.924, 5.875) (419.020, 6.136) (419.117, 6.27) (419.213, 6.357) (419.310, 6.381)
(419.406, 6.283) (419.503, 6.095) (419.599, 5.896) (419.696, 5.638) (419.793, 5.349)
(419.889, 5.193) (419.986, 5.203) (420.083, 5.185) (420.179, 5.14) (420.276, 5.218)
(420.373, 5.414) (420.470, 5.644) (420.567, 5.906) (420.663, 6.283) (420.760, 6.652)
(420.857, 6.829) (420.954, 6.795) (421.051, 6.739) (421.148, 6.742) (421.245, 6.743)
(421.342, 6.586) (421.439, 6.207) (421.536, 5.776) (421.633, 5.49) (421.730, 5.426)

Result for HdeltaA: -0.34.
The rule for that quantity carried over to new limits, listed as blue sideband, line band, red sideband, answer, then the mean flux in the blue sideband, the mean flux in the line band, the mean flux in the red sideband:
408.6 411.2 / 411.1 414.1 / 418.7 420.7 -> -0.13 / 6.05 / 6.23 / 5.74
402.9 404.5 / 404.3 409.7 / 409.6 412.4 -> 0.11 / 5.56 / 5.63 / 5.96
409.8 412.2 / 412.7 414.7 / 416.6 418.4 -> 0.03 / 5.93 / 5.88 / 6.05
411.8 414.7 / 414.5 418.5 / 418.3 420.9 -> -0.14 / 6.01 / 6.12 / 5.82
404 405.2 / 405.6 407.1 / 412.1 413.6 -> 0.10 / 5.41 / 5.2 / 6.14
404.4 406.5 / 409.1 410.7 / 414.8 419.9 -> -0.06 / 5.27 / 5.77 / 6.05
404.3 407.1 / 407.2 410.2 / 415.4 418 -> -0.22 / 5.28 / 5.92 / 6.13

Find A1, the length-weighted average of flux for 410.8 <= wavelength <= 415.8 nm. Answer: 6.09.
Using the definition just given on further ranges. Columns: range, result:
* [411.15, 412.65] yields 6.35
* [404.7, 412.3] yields 5.79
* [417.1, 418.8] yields 5.96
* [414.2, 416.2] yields 5.97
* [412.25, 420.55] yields 5.97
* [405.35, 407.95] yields 5.28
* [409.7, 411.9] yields 5.88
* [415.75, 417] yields 6.21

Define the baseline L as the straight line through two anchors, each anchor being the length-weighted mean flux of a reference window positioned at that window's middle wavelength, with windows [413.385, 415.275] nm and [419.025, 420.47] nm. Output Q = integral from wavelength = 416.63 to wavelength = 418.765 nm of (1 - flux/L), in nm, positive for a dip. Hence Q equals -0.072 nm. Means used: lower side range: 5.94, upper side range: 5.7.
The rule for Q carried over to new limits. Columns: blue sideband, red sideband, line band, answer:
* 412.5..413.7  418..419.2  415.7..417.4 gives -0.06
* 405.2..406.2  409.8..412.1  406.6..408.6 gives 0.06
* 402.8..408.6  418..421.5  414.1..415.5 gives -0.01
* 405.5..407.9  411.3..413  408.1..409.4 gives -0.19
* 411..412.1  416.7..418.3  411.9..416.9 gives 0.09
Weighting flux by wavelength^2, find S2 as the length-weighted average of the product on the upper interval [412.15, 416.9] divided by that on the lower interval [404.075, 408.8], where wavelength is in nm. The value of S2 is 1.15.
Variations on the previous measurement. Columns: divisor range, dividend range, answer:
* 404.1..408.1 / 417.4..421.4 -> 1.20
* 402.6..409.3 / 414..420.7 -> 1.11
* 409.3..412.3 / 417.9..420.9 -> 1.02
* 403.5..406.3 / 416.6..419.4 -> 1.16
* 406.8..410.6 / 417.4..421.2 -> 1.08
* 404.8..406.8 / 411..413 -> 1.21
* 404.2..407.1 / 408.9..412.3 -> 1.17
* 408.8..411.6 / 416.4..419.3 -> 1.03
